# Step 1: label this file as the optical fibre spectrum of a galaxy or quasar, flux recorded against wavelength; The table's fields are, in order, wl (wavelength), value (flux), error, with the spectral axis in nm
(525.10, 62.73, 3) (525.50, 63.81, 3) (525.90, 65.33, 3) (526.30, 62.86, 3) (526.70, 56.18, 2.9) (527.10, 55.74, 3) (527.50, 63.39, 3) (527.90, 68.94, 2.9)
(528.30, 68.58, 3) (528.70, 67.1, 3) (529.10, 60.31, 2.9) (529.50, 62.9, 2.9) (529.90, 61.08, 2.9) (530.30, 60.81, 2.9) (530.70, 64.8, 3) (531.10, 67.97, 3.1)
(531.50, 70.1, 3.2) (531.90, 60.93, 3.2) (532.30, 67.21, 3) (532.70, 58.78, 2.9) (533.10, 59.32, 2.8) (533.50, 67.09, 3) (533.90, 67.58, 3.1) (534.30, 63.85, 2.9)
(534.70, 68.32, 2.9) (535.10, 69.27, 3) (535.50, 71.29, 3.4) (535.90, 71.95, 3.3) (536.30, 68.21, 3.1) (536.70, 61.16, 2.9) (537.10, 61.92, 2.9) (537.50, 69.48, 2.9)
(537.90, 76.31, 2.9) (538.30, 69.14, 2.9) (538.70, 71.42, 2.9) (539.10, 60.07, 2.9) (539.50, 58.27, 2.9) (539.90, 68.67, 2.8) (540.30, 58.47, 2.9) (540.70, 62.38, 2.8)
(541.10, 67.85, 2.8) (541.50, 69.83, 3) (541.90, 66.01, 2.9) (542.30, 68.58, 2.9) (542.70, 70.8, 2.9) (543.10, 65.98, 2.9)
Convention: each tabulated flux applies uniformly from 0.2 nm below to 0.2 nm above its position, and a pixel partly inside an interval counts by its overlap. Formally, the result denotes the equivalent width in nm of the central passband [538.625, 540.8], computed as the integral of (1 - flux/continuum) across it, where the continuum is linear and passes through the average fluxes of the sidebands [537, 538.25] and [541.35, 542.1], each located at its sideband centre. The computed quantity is 0.190 nm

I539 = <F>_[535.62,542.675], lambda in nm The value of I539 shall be 66.6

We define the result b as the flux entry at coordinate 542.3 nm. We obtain 68.58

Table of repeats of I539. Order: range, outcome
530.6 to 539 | 66.9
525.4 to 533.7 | 63.5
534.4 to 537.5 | 67.5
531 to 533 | 64.6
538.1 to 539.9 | 65.2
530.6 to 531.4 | 67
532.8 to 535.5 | 66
